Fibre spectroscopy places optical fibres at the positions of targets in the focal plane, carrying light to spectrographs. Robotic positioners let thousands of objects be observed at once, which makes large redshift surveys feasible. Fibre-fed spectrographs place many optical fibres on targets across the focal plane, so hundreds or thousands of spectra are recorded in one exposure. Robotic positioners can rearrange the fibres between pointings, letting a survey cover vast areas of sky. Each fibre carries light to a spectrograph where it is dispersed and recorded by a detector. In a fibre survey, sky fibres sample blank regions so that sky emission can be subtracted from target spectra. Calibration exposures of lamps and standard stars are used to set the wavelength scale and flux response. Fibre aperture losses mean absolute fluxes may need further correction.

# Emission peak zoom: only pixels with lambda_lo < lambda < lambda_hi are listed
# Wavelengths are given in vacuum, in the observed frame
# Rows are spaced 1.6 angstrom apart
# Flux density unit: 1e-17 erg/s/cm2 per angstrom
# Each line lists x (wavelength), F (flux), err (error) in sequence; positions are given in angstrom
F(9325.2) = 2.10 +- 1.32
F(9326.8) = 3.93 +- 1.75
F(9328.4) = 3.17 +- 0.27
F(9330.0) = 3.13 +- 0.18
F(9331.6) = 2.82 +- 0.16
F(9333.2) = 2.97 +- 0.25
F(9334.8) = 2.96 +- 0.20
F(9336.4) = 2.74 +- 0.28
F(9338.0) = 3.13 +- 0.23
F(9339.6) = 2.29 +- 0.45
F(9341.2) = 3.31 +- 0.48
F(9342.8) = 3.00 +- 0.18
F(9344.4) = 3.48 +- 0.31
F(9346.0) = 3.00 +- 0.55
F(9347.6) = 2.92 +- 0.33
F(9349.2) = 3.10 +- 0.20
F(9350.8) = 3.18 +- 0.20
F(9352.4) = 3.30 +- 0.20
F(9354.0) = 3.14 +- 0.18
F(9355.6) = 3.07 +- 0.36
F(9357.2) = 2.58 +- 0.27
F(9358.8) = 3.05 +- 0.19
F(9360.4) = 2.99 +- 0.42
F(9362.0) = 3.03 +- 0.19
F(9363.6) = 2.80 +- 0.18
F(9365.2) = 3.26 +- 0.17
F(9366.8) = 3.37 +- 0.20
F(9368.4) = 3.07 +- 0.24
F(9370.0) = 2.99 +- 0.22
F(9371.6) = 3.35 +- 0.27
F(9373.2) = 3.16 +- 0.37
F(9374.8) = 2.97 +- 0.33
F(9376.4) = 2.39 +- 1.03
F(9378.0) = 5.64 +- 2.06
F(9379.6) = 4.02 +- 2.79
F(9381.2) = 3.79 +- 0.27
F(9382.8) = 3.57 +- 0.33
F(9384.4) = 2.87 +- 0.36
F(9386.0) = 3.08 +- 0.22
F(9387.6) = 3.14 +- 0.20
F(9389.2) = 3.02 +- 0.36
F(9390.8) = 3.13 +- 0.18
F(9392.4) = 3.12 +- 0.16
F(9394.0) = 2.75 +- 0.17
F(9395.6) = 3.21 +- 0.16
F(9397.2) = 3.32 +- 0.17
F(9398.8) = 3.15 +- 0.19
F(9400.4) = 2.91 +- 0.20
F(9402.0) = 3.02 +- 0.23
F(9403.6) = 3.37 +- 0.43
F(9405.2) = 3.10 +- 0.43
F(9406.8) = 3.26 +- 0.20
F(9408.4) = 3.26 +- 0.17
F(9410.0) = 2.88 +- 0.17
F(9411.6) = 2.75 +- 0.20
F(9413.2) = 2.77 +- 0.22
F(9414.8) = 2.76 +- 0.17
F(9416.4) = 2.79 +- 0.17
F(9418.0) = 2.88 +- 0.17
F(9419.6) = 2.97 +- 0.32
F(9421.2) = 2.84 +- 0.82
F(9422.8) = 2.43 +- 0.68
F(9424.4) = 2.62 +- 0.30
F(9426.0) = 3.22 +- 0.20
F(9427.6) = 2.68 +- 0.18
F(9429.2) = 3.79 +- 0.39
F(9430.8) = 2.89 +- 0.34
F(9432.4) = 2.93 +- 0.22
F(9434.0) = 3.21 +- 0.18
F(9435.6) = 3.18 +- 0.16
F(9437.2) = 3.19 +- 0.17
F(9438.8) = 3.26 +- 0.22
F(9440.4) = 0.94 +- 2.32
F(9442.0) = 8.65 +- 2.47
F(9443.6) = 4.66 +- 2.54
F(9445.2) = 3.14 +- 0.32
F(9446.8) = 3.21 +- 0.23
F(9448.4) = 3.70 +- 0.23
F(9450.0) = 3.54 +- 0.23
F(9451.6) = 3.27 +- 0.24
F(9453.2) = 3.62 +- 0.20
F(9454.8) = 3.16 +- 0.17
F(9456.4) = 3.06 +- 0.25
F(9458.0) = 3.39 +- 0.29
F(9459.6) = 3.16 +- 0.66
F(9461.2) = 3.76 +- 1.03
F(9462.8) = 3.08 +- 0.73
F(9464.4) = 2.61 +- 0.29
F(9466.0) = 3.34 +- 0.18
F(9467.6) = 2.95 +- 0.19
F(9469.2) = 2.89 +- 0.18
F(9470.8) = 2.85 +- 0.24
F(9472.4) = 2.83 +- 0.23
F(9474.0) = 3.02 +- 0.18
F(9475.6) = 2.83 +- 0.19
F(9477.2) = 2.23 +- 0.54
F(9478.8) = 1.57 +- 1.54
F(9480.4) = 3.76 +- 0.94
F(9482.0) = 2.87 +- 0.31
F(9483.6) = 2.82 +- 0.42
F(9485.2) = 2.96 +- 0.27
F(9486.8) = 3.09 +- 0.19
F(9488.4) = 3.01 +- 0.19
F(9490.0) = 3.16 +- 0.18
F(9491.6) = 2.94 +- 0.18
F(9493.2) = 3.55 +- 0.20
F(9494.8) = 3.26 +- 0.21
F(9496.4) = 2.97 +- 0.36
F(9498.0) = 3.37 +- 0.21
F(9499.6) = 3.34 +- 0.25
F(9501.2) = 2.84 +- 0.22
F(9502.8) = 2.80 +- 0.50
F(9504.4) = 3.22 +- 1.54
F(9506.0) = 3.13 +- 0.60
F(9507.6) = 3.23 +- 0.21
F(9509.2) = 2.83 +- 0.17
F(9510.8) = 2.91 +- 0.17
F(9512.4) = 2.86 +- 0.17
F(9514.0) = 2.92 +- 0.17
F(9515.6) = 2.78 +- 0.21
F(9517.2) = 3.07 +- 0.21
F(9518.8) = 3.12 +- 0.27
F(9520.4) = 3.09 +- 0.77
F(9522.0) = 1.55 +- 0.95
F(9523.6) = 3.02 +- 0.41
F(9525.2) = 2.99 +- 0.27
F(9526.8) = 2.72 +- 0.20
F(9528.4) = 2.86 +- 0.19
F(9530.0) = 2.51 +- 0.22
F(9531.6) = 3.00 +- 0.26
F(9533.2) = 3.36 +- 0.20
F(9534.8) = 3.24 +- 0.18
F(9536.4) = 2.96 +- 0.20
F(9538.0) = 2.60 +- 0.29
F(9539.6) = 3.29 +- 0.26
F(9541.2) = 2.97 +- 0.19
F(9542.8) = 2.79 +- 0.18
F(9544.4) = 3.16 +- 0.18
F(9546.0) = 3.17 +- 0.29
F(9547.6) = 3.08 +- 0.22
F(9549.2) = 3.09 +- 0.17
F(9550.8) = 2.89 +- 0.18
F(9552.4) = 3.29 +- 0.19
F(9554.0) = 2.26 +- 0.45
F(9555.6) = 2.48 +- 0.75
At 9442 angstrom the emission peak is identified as [N II]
